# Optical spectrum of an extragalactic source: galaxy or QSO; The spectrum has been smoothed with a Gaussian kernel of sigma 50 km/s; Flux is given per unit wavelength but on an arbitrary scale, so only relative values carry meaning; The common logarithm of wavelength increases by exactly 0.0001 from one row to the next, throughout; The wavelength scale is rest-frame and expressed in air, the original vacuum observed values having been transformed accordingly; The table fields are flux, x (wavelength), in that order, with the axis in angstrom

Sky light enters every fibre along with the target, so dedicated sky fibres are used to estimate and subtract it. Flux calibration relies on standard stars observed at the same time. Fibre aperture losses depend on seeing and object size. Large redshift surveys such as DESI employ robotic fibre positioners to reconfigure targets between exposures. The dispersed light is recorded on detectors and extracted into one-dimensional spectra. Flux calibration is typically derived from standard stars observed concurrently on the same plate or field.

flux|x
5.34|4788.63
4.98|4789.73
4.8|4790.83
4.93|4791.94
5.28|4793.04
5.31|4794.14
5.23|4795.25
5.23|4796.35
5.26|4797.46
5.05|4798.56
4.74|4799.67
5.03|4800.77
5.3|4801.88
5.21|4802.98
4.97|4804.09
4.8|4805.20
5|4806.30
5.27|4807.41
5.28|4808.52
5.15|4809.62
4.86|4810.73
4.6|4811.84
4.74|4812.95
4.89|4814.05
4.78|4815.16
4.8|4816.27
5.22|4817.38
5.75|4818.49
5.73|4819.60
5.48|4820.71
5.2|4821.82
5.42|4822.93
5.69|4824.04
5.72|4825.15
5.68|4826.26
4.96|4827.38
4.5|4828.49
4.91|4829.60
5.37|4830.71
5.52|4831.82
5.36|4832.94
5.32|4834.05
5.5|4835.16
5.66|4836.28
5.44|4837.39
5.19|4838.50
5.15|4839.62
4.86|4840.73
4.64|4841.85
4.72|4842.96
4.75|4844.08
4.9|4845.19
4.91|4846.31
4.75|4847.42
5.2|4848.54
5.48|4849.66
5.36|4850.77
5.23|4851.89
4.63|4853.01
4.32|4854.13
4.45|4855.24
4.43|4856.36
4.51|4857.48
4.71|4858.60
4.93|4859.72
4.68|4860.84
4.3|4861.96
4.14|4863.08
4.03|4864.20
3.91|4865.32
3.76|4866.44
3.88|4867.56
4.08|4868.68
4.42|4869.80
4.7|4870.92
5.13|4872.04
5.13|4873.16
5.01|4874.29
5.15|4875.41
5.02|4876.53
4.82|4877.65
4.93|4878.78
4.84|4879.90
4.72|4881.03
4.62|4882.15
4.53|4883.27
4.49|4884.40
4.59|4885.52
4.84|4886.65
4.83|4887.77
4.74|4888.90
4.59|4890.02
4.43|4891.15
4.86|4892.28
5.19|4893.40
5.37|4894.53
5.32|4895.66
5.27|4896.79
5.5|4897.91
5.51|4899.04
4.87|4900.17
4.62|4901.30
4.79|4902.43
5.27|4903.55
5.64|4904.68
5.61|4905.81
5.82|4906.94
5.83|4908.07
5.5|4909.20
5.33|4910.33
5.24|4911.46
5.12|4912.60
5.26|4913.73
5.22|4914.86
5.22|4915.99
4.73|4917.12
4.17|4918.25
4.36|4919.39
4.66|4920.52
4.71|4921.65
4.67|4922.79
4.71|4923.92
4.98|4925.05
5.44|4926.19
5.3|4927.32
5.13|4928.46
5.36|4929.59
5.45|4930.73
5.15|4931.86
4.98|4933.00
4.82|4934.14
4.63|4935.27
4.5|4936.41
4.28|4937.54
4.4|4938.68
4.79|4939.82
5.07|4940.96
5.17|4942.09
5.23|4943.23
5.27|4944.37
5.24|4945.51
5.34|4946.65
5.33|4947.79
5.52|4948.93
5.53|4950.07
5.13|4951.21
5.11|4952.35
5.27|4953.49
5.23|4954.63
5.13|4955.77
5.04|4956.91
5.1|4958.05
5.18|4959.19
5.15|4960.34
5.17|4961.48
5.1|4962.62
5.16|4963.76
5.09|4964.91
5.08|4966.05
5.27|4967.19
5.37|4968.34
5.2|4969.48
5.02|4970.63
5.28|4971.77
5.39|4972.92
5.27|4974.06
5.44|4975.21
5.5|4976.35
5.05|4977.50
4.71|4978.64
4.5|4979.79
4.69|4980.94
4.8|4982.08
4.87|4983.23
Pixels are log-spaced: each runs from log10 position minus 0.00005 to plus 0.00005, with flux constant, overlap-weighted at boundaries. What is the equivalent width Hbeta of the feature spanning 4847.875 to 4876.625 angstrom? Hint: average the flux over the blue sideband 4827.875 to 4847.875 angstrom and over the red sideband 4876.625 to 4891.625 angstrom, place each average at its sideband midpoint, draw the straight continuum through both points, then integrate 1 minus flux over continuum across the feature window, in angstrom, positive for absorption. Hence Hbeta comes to 1.5 angstrom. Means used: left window 5.08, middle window 4.63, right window 4.7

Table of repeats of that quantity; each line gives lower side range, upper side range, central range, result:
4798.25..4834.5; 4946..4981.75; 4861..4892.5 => 3.5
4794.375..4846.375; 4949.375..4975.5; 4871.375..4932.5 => 1.8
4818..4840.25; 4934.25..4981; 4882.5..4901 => 1.1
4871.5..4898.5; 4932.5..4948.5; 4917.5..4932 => 0.0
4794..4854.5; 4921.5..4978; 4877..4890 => 1.0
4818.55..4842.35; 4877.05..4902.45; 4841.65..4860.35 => 1.2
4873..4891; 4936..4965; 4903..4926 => -0.8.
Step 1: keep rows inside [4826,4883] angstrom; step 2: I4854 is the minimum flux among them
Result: 3.76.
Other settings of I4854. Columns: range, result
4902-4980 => 4.17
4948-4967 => 5.04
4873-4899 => 4.43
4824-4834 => 4.5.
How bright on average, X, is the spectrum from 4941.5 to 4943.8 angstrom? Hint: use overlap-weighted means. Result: 5.21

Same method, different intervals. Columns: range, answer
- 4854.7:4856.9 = 4.44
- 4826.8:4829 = 4.73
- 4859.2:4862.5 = 4.63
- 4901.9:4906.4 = 5.34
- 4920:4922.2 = 4.69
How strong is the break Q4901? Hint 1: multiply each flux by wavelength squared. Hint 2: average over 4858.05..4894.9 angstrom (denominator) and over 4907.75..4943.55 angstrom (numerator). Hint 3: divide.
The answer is 1.09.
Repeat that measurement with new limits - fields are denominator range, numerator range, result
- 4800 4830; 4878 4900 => 0.98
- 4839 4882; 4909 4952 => 1.10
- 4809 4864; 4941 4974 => 1.09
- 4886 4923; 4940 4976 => 1.05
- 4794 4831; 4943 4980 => 1.07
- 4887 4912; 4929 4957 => 1.00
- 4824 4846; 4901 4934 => 1.02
